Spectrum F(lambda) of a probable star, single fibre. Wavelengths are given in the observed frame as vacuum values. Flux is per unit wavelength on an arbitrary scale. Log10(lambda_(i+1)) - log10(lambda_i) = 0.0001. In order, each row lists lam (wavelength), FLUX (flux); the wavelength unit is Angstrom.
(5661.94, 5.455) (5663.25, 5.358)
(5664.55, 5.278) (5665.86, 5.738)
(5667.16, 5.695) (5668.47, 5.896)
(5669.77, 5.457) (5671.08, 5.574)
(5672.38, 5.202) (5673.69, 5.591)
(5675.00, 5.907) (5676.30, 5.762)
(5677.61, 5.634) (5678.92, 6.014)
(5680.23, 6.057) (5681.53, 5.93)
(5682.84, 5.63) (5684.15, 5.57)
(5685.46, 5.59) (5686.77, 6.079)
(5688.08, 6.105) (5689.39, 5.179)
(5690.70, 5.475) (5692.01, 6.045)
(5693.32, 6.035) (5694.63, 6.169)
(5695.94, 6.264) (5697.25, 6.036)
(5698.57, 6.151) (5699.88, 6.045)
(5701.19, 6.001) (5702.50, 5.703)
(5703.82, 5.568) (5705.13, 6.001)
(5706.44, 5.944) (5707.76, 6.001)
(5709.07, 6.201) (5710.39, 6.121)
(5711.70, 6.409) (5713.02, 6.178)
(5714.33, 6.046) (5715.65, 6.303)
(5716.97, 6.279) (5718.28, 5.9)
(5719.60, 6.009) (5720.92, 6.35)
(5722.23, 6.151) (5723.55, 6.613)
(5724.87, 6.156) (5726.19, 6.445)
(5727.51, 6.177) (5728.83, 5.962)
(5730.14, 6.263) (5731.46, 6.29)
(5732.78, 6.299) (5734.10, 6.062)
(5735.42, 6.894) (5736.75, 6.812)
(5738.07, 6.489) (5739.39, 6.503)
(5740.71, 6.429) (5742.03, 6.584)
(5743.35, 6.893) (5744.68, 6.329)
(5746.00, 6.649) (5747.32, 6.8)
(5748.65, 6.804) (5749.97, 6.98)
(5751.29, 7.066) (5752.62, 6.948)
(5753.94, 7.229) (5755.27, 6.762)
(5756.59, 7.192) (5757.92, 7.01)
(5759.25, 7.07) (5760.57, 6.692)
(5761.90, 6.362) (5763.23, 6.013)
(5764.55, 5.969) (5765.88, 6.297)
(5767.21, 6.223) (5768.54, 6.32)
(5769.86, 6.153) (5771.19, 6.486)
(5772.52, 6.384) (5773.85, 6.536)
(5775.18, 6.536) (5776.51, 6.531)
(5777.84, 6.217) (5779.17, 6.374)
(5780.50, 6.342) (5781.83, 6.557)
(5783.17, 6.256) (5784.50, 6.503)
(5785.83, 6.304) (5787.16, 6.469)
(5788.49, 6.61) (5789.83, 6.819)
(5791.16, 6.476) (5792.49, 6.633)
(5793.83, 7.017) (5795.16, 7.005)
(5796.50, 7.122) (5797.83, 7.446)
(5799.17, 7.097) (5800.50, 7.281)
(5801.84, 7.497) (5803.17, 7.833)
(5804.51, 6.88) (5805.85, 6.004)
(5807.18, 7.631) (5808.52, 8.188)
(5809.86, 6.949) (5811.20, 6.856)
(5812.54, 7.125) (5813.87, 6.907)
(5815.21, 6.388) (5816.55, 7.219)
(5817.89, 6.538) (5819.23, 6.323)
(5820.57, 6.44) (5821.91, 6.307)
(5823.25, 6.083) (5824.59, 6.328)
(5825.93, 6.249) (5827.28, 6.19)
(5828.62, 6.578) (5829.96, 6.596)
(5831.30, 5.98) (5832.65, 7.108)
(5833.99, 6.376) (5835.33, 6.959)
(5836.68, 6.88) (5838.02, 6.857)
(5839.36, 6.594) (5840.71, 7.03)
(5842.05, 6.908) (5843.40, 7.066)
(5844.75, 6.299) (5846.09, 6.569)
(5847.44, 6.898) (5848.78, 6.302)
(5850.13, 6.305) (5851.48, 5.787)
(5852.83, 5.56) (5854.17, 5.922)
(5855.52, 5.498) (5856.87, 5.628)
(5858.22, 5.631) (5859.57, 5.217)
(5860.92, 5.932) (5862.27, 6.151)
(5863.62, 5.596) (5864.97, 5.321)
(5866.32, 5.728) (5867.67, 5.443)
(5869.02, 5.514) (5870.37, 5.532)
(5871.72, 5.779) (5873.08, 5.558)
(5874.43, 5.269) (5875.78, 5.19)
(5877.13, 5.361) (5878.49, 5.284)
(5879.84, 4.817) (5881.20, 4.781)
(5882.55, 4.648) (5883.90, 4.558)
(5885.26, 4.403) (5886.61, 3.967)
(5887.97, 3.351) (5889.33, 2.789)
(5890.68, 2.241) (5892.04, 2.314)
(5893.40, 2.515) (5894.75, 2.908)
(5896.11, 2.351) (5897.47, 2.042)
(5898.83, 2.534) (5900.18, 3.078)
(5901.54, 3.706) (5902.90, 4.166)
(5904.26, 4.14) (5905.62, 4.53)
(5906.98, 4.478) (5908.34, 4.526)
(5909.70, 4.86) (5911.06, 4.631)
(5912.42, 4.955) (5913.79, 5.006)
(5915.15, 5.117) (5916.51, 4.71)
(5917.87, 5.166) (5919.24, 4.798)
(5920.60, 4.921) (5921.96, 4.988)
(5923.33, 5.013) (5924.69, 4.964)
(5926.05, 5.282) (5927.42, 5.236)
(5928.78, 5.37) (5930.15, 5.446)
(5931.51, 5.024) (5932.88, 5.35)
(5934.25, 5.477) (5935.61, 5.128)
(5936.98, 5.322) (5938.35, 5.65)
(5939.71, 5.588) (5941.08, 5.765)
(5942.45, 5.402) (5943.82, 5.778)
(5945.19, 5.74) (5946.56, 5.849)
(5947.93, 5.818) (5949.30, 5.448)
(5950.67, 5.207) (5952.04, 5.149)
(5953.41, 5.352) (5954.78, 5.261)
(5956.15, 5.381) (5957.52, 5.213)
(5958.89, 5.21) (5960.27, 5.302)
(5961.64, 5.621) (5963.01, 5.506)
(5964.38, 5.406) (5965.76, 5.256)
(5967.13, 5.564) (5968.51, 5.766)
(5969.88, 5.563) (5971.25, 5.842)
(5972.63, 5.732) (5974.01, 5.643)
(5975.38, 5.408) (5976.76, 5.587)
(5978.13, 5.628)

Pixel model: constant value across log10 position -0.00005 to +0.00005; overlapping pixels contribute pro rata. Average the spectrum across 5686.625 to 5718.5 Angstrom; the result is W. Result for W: 6.01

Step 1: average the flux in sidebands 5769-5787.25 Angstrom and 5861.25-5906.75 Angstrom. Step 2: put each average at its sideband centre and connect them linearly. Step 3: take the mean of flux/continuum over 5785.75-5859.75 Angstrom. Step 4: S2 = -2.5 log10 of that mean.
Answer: -0.20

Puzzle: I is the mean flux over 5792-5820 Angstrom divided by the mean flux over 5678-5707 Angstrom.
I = 1.20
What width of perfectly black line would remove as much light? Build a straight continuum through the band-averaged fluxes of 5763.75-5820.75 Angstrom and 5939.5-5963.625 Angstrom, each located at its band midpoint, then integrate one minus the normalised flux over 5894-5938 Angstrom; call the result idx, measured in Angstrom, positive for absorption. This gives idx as 9.1 Angstrom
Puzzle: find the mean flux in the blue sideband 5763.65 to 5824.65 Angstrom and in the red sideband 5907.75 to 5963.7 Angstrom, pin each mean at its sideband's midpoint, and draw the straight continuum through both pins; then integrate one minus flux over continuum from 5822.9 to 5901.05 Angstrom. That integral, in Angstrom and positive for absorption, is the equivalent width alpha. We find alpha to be 9.6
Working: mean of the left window 6.69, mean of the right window 5.26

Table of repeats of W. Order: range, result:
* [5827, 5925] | 5.12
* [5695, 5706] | 5.98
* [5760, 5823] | 6.68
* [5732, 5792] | 6.56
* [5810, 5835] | 6.55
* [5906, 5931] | 4.97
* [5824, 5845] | 6.63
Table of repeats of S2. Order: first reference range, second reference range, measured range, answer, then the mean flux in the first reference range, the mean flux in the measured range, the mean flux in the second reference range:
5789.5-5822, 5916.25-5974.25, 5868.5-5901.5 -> 0.453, 6.97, 4.02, 5.38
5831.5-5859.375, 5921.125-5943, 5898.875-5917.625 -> 0.259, 6.38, 4.41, 5.31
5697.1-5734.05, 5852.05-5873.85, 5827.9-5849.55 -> -0.172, 6.13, 6.69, 5.62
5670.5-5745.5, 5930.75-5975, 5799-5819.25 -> -0.209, 6.08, 7.07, 5.48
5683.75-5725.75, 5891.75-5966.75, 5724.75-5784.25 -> -0.135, 6.03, 6.52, 4.84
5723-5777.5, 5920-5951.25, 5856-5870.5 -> 0.043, 6.54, 5.61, 5.38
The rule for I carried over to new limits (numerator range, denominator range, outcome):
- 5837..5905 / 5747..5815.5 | 0.74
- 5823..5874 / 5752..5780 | 0.94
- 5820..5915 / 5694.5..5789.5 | 0.82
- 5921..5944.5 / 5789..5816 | 0.76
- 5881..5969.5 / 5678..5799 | 0.74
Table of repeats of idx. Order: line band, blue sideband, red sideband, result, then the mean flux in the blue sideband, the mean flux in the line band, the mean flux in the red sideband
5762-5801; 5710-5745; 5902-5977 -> -3.18 Angstrom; 6.33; 6.55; 5.24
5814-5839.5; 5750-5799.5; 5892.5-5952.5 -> -2.45 Angstrom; 6.62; 6.53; 4.74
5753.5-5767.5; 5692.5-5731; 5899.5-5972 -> -1.68 Angstrom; 6.12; 6.62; 5.15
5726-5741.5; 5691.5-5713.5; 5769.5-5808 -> -0.21 Angstrom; 6.05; 6.39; 6.73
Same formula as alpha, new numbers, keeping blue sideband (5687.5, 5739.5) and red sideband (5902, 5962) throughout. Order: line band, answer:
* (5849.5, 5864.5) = -0.7 Angstrom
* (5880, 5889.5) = 2.1 Angstrom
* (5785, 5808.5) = -5.0 Angstrom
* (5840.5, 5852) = -2.1 Angstrom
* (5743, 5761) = -2.8 Angstrom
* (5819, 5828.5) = -1.1 Angstrom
